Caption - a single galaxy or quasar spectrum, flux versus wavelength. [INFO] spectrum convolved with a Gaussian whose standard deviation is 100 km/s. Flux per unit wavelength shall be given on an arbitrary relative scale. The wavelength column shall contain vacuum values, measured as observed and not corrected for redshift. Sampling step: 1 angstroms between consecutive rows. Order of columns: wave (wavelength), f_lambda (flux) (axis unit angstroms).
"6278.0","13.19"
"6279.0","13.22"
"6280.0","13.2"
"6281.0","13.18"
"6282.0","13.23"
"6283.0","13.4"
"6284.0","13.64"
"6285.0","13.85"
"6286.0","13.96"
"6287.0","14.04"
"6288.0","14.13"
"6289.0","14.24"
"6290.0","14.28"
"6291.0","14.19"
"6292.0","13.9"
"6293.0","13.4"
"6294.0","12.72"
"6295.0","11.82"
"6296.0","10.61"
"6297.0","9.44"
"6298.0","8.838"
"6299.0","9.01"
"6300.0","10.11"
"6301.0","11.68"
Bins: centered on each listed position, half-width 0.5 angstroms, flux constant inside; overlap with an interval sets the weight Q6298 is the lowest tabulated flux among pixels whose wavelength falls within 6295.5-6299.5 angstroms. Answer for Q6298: 8.838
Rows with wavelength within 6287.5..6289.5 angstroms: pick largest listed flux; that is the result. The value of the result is 14.24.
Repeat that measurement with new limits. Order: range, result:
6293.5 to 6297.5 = 12.72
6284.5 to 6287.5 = 14.04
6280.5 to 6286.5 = 13.96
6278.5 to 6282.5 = 13.23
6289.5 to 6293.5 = 14.28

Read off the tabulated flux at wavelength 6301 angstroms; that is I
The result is 11.68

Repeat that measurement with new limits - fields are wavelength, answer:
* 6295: 11.82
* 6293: 13.4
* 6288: 14.13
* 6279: 13.22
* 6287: 14.04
